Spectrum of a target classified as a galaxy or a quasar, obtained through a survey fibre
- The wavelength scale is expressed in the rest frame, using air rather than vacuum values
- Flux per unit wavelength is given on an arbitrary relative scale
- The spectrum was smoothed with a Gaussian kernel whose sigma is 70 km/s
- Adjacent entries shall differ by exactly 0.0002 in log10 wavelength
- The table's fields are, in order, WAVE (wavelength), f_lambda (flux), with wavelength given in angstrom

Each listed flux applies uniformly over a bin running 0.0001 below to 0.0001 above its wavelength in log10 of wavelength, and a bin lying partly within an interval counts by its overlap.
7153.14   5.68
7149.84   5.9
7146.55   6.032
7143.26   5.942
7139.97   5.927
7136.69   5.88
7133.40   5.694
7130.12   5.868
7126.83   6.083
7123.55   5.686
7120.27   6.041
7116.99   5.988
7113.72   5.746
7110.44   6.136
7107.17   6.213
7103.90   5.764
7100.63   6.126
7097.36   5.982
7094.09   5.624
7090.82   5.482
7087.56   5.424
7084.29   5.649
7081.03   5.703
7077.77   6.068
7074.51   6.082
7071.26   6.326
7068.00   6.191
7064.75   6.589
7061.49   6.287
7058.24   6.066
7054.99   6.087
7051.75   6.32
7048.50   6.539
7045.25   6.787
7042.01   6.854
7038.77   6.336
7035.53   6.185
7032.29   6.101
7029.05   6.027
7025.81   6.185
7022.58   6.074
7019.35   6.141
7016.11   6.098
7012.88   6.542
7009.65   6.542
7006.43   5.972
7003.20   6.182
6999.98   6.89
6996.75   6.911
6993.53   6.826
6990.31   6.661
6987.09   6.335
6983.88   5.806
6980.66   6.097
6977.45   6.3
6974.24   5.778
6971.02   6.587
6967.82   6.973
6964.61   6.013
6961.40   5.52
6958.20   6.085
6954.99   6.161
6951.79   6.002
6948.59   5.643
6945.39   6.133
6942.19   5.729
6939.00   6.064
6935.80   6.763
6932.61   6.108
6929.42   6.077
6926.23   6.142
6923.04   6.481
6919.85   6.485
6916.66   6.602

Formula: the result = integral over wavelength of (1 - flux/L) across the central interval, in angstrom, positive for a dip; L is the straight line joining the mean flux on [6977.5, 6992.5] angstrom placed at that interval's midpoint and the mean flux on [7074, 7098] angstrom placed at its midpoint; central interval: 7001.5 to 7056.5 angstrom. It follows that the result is -2.5 angstrom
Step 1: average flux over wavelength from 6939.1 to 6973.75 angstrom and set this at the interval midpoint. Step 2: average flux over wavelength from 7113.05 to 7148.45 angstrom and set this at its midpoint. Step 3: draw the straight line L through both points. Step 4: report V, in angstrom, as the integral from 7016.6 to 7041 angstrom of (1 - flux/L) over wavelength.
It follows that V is -0.7 angstrom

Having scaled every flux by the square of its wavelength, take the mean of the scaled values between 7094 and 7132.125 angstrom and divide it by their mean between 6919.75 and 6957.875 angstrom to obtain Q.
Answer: 1.02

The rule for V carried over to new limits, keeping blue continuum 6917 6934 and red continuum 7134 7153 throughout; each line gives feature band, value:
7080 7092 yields 0.9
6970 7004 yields -1.2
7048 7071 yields -0.9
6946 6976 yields 0.6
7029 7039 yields -0.1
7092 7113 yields 0.1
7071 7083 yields 0.0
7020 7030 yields 0.0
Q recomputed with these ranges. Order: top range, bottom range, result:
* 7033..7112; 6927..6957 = 1.04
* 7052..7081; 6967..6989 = 1.02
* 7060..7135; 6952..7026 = 0.97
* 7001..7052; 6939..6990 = 1.05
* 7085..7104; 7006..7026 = 0.94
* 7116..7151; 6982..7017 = 0.95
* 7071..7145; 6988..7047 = 0.94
